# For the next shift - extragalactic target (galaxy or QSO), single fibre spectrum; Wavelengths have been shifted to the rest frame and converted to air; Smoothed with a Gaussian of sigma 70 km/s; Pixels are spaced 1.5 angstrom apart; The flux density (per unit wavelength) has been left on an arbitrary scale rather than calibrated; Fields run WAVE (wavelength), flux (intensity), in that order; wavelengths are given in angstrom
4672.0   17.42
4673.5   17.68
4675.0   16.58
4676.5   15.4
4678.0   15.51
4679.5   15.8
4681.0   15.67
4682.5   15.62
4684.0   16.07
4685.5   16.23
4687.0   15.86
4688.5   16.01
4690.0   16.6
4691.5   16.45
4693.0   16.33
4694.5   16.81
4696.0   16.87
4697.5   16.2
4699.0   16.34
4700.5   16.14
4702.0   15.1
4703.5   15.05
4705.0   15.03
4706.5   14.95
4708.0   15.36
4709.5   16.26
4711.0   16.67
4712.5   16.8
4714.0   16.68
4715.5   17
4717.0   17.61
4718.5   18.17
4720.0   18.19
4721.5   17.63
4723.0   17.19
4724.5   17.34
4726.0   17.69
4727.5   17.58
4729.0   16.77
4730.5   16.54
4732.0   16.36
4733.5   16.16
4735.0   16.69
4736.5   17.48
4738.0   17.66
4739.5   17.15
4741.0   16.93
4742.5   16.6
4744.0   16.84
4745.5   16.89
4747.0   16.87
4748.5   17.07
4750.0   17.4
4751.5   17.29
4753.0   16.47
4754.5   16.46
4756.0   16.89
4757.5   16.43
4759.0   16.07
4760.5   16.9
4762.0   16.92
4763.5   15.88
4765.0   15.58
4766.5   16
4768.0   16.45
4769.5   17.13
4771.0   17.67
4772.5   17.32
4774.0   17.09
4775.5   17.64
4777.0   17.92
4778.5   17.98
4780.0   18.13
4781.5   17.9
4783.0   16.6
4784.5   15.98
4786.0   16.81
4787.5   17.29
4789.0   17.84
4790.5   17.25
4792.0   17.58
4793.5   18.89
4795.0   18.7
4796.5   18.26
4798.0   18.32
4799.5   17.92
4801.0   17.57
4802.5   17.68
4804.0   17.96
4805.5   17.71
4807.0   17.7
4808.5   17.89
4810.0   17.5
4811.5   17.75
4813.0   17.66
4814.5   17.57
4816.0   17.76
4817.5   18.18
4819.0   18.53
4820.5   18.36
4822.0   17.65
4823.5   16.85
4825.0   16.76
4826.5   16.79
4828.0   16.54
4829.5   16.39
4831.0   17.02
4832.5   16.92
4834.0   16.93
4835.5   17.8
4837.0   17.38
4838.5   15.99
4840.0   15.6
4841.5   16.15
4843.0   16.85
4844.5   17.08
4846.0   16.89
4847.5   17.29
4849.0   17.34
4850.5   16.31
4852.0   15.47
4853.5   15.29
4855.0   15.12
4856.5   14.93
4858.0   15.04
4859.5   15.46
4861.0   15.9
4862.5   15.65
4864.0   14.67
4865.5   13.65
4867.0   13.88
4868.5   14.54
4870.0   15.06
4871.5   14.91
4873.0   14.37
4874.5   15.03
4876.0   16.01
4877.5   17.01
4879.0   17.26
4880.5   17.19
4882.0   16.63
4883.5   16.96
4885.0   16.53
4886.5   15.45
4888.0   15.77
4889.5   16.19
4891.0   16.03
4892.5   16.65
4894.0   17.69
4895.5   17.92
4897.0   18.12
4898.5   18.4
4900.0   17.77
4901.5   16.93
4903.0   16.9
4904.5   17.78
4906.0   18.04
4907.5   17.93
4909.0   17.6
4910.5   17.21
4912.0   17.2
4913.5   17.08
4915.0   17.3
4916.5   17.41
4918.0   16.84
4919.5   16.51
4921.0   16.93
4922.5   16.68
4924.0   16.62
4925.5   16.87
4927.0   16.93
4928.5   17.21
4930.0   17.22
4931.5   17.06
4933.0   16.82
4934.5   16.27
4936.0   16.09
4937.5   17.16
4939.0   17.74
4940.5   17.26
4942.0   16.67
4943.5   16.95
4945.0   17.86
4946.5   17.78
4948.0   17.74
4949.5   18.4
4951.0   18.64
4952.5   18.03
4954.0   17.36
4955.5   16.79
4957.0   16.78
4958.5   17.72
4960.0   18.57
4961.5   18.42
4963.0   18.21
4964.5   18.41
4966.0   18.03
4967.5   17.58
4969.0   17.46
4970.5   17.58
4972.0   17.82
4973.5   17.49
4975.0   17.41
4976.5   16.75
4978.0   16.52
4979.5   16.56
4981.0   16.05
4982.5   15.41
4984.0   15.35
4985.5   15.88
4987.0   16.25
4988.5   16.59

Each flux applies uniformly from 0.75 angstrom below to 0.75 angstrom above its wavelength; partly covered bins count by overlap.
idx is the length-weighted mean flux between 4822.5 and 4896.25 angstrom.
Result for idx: 16.2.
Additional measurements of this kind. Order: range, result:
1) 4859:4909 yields 16.3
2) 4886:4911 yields 17.2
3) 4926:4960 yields 17.3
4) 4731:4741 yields 16.9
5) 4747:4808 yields 17.3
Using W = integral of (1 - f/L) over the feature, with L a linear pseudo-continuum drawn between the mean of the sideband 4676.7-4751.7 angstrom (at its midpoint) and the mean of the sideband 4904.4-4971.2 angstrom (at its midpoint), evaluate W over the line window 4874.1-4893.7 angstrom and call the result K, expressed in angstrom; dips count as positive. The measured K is 0.9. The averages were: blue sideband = 16.6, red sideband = 17.4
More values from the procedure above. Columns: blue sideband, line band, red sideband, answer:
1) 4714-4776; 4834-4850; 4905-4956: 0.26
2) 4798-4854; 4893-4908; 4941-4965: -0.18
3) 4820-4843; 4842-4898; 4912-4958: 3.17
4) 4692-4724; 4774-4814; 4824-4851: -2.41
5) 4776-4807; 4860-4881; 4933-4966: 2.73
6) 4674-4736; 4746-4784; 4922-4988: -0.78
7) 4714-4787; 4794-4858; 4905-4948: -0.24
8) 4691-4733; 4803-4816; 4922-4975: -0.59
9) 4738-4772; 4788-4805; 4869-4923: -1.24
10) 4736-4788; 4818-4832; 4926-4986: -0.14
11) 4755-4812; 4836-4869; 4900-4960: 2.92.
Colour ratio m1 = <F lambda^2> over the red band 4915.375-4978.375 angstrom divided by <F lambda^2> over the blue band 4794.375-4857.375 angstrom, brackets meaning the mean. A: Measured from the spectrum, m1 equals 1.06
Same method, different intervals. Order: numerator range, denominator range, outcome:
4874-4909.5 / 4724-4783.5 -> 1.06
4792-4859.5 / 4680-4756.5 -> 1.08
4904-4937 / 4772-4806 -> 1.02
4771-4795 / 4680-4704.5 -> 1.13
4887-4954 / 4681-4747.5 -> 1.13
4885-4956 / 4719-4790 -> 1.08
